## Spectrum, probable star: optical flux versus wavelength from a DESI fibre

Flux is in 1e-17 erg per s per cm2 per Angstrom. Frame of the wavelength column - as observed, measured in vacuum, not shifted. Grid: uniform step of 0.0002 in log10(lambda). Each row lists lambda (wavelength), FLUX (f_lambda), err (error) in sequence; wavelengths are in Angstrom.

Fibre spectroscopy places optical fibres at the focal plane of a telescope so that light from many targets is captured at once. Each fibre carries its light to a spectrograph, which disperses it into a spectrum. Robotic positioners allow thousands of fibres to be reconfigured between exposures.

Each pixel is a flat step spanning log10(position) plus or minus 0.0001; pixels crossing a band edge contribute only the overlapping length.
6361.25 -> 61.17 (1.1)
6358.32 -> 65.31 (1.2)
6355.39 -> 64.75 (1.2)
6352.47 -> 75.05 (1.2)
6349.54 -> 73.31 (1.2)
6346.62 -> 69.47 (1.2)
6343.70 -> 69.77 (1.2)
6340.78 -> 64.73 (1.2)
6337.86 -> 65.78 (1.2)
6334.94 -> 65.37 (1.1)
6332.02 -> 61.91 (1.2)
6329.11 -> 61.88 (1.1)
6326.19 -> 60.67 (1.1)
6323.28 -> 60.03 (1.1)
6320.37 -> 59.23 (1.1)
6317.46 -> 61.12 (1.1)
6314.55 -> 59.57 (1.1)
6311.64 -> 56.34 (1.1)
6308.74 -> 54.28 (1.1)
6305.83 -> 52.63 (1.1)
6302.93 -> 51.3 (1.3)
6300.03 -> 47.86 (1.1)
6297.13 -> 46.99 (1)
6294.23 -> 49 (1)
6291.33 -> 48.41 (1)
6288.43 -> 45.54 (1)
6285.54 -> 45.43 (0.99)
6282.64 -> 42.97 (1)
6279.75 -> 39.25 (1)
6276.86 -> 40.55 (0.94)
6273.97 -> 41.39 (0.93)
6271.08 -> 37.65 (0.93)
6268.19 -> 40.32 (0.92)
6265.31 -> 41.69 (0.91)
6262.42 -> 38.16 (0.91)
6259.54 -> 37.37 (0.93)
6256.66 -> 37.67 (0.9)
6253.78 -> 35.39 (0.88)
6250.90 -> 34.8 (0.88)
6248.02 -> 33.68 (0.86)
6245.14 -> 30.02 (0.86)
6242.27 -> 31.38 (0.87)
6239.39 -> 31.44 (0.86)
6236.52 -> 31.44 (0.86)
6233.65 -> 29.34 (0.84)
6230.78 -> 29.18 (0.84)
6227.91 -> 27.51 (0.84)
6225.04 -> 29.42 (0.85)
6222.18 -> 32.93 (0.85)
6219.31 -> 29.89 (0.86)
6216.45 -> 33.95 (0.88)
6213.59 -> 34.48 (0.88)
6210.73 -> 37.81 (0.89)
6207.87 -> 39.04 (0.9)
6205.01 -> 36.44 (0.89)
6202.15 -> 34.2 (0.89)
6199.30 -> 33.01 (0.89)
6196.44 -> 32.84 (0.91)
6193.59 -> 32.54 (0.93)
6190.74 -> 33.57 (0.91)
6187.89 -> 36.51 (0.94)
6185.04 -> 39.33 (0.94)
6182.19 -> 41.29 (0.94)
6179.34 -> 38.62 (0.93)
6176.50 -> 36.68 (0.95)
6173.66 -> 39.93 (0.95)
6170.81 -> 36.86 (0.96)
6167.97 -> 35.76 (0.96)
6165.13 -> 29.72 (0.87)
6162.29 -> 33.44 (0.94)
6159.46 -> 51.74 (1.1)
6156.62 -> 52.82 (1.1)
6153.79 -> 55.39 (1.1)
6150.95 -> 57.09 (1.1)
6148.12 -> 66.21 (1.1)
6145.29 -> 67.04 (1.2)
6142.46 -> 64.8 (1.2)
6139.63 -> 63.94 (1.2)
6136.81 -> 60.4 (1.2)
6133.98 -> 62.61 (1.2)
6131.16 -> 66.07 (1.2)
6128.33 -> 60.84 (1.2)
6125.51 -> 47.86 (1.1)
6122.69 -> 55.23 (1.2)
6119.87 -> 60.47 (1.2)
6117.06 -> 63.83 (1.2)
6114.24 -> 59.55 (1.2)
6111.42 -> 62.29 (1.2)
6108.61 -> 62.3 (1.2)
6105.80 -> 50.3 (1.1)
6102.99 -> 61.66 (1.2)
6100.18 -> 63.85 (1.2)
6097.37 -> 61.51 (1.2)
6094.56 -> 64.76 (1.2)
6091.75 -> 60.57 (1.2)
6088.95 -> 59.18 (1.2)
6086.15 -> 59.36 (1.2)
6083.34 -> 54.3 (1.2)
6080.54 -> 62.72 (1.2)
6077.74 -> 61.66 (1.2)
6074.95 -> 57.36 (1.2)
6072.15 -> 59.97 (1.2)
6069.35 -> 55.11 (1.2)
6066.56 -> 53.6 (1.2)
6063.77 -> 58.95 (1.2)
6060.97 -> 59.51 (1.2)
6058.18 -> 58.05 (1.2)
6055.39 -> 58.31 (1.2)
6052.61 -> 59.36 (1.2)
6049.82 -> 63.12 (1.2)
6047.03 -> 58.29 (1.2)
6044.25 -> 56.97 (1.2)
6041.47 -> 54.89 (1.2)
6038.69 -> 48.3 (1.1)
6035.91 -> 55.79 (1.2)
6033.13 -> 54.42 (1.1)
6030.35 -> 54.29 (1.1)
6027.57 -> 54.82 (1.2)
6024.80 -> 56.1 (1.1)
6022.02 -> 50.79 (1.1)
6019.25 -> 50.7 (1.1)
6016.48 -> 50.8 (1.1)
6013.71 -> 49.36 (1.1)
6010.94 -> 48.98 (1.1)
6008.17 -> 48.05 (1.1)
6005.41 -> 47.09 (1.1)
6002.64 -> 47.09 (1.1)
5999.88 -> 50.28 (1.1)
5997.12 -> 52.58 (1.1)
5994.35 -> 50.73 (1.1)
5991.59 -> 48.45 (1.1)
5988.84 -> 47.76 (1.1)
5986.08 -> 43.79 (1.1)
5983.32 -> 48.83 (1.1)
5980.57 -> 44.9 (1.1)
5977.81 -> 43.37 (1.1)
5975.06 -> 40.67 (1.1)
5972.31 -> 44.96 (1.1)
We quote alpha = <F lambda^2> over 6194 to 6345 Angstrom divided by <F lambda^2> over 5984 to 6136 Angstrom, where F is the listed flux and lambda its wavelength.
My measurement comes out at 0.84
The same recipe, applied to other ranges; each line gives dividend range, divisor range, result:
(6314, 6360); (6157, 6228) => 1.90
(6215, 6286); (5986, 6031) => 0.76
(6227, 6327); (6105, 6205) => 0.92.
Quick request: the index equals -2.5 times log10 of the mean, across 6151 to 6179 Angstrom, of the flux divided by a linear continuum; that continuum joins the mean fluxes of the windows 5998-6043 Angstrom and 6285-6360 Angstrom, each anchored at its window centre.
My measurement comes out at 0.29 mag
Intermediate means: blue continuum 51.4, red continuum 59.3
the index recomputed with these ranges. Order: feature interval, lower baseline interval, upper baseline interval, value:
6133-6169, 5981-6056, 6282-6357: 0.02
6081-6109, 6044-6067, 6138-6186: -0.10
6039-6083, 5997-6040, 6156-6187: -0.21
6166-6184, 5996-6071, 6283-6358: 0.43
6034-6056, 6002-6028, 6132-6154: -0.07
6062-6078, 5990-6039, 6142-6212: -0.20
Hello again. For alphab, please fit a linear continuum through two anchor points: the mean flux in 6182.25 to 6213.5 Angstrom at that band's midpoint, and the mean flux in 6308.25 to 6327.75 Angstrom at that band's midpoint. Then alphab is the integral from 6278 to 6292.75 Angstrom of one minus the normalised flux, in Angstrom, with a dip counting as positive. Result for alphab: 2.4 Angstrom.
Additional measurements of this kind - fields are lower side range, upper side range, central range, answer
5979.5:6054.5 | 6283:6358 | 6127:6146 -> -3.14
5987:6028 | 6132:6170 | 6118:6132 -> -1.27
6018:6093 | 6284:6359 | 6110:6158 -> -2.38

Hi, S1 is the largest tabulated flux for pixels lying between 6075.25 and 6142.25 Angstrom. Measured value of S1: 66.07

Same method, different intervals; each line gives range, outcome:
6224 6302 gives 49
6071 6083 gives 62.72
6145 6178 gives 67.04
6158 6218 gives 51.74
